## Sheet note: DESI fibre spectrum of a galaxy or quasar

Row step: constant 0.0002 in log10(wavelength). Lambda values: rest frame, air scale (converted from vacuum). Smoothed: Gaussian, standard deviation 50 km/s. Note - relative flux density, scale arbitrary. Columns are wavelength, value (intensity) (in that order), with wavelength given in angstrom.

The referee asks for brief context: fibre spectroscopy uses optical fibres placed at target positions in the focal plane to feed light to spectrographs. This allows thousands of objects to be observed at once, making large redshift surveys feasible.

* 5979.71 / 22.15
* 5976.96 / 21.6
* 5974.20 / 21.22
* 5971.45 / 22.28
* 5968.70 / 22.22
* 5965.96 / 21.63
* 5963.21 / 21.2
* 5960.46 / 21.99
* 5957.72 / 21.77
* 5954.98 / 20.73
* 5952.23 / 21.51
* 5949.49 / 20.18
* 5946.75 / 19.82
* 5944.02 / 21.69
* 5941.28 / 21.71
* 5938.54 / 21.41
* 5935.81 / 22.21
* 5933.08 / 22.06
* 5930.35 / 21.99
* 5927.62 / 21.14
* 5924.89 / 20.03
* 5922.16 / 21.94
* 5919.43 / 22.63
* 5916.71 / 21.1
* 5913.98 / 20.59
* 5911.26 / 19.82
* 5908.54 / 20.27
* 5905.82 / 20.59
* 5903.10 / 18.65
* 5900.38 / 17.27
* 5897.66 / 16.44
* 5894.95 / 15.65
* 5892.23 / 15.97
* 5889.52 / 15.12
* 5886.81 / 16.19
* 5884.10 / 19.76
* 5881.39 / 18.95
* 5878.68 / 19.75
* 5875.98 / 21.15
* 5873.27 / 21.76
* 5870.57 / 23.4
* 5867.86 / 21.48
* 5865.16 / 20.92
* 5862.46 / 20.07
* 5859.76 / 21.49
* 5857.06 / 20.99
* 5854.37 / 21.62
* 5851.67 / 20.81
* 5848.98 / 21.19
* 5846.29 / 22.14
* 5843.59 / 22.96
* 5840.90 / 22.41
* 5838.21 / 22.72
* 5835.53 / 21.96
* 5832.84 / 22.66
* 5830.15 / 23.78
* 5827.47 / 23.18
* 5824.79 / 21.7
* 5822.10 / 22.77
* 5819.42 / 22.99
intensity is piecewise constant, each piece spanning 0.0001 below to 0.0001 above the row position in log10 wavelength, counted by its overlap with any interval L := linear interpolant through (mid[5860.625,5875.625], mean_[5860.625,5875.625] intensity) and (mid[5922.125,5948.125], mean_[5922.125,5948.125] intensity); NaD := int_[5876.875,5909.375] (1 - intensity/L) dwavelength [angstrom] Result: 5.4 angstrom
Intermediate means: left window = 21.5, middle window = 17.9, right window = 21.4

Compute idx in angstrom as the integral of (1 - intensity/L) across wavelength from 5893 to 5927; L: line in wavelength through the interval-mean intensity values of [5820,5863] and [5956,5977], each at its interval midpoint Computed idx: 3.6 angstrom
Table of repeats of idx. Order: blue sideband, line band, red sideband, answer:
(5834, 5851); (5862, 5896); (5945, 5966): 4.0 angstrom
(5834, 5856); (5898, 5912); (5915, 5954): 1.6 angstrom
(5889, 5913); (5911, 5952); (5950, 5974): -3.2 angstrom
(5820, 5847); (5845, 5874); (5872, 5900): -1.6 angstrom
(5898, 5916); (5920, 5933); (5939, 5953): -0.8 angstrom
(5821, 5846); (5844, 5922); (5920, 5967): 7.6 angstrom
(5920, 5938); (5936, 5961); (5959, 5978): 0.5 angstrom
